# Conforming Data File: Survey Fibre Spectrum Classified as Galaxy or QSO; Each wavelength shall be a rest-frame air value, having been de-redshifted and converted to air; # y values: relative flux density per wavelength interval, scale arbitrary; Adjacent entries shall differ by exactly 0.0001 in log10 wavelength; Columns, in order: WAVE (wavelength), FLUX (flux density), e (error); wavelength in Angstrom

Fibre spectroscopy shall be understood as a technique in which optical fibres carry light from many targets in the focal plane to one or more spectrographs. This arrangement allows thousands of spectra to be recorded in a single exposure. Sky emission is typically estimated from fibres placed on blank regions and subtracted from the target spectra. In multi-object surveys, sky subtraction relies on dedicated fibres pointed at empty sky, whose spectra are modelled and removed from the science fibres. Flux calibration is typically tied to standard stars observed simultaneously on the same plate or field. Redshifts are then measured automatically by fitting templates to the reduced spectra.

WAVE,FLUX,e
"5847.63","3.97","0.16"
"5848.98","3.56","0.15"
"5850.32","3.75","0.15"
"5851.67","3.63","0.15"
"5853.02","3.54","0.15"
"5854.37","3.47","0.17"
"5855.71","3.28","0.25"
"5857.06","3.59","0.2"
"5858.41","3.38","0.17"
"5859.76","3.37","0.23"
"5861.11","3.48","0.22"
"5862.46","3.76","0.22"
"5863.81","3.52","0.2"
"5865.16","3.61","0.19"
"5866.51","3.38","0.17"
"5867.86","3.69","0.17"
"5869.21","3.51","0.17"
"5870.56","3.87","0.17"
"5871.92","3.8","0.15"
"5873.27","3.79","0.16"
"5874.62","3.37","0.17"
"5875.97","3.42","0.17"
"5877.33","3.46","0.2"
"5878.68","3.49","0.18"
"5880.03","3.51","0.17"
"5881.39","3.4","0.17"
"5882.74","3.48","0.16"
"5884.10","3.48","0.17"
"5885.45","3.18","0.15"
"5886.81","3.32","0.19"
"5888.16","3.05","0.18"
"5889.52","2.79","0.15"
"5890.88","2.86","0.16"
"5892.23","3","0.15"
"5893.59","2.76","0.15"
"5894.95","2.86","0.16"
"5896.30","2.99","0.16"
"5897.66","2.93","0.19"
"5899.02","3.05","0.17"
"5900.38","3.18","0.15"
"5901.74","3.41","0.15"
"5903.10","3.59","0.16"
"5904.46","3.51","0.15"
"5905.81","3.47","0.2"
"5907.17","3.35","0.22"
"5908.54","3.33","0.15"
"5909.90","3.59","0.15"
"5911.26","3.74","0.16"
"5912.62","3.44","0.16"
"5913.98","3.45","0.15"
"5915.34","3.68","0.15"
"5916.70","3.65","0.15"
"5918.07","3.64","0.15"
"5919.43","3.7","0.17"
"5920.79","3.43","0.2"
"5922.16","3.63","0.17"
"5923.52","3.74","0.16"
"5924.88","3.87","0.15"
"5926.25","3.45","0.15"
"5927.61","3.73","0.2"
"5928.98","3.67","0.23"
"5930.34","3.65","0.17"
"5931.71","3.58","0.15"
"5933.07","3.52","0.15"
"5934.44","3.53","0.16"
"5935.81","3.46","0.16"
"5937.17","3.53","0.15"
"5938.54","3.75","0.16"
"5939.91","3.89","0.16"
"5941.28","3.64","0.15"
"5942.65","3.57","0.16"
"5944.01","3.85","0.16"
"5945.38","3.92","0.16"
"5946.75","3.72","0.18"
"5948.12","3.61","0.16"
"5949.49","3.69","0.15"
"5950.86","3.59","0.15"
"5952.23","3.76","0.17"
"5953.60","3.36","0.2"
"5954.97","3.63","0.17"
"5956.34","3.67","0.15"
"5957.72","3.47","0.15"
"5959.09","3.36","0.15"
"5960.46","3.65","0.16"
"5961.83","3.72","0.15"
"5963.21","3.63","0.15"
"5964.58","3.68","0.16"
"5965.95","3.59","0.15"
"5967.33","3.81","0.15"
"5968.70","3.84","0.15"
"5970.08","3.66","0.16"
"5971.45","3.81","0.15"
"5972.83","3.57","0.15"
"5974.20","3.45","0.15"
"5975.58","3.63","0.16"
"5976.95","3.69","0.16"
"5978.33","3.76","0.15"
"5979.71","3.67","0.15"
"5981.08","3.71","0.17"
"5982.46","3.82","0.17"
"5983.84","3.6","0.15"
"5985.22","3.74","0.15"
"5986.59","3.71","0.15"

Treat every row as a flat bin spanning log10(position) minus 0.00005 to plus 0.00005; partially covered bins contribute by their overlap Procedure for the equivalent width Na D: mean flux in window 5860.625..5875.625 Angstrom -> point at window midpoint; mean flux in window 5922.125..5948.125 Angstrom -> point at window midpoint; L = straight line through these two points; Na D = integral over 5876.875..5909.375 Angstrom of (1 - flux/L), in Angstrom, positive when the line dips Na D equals 3.6 Angstrom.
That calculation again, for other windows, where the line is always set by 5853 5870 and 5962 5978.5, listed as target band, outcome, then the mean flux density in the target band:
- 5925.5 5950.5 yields -0.2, 3.65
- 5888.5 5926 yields 2.3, 3.36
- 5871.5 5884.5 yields 0.1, 3.52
